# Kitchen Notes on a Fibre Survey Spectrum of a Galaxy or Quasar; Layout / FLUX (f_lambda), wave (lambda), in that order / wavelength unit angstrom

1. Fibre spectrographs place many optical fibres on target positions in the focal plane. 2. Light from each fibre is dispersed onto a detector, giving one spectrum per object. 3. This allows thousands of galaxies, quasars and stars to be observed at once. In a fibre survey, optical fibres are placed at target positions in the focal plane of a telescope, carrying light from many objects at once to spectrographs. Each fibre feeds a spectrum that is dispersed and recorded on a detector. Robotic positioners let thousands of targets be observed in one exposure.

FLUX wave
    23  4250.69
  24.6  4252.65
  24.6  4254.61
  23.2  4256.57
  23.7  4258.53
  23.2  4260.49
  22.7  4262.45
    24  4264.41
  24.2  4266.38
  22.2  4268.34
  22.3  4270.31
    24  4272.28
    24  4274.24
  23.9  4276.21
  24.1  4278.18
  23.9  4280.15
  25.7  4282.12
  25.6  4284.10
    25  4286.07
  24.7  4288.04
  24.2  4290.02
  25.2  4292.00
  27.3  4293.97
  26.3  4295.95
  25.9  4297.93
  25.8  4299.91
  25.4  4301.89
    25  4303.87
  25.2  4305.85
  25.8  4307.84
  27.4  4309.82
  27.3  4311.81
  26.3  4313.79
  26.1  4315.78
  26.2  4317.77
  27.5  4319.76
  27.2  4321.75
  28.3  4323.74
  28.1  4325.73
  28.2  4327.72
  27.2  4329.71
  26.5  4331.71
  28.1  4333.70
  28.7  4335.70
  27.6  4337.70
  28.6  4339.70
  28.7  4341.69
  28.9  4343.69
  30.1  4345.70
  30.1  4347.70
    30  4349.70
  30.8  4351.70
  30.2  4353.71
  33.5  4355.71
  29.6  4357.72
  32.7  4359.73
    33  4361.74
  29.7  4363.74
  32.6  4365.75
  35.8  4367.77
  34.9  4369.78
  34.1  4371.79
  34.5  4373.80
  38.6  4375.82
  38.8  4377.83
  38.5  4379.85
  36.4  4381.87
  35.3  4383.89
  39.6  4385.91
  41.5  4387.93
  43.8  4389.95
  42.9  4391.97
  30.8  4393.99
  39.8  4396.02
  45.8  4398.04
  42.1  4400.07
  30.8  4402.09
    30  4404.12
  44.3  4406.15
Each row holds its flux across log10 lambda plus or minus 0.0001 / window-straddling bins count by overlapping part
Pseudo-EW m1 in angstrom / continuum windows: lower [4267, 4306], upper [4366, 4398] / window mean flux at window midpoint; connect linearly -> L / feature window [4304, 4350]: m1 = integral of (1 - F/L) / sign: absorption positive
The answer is 4.0 angstrom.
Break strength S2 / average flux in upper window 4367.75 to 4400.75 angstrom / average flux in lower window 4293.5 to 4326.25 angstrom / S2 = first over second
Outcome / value 1.5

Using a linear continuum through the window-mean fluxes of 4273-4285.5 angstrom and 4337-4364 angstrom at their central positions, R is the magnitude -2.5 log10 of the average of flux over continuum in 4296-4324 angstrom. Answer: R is 0.03 mag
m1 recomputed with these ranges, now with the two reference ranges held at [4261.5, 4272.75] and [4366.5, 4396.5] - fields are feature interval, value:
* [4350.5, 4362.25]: 0.99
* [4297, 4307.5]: 0.81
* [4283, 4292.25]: 0.30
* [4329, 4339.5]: 1.31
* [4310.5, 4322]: 1.03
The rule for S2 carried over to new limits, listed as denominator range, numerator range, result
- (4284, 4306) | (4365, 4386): 1.42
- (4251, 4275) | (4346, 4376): 1.38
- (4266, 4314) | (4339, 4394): 1.36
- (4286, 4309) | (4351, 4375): 1.28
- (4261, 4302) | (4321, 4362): 1.19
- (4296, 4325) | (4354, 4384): 1.30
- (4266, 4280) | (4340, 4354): 1.26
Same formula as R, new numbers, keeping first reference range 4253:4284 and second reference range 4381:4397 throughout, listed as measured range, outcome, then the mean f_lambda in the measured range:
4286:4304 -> 0.064 mag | 25.5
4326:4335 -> 0.143 mag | 27.6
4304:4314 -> 0.100 mag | 26.3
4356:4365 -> 0.122 mag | 31.5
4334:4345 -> 0.147 mag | 28.5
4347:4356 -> 0.112 mag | 30.8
